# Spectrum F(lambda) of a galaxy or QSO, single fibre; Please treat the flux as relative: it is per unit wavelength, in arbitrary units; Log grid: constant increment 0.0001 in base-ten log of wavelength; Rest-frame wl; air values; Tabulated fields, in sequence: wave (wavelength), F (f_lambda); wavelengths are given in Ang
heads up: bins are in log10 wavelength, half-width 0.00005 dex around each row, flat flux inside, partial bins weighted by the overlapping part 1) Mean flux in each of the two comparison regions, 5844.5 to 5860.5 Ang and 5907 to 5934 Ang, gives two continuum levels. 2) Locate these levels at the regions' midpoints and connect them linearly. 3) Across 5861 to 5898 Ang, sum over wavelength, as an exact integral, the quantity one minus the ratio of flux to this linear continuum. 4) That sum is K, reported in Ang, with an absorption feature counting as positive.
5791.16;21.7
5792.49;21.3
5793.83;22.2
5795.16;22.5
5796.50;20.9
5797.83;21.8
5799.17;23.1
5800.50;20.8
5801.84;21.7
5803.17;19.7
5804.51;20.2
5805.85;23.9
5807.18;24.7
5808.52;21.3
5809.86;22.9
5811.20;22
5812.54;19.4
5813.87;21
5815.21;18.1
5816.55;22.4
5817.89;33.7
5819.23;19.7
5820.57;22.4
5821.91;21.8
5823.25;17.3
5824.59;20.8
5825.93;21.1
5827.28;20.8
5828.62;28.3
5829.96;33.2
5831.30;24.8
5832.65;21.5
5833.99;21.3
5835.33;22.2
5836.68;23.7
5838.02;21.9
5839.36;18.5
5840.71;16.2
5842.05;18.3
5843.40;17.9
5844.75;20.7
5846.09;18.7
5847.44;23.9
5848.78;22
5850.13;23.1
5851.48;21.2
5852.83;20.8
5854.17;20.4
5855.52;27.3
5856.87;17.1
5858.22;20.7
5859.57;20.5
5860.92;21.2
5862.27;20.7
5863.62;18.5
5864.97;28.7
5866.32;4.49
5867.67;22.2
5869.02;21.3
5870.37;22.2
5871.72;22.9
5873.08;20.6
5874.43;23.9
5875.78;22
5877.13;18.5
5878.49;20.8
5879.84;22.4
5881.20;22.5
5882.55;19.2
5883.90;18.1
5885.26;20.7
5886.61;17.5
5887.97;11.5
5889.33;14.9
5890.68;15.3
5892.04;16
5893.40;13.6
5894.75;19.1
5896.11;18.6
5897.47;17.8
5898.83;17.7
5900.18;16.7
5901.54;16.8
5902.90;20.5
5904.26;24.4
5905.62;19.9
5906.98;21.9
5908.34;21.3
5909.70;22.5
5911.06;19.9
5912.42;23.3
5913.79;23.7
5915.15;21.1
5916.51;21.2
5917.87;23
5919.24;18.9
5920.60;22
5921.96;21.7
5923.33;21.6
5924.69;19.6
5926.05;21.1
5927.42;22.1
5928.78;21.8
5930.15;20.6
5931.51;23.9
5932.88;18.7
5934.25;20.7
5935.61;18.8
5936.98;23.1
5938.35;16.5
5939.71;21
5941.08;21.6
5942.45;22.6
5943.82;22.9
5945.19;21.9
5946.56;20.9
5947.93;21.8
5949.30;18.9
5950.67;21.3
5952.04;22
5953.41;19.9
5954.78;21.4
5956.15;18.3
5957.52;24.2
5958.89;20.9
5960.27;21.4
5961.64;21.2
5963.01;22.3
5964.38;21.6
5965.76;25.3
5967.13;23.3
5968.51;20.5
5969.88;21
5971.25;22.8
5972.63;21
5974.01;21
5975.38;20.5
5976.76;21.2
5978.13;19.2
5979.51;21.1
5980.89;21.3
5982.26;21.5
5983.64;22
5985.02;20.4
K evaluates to 4.0 Ang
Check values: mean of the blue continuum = 21.4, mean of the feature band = 19.1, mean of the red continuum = 21.5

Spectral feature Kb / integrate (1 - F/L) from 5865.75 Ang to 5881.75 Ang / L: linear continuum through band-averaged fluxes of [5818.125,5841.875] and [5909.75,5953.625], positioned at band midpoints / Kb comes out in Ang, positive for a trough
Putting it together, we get 1.0 Ang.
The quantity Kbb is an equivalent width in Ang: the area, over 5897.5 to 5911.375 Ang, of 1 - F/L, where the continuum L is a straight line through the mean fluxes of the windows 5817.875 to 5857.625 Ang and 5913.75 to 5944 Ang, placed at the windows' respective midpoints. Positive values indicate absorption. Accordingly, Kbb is 0.8 Ang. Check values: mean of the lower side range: 21.8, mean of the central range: 20.1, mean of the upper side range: 21.1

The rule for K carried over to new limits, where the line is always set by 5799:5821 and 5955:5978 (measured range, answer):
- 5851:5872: 1.3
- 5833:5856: 1.1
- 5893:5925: 2.1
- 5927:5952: 0.7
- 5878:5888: 1.1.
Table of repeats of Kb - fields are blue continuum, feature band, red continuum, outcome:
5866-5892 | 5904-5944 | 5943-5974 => -1.6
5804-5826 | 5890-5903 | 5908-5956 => 2.7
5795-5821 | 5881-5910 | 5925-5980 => 4.3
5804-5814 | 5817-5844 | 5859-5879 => -1.0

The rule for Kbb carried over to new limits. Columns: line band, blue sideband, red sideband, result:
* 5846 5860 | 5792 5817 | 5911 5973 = 0.0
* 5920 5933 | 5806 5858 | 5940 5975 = 0.1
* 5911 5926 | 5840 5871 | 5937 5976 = -0.4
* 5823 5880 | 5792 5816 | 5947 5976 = 0.6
